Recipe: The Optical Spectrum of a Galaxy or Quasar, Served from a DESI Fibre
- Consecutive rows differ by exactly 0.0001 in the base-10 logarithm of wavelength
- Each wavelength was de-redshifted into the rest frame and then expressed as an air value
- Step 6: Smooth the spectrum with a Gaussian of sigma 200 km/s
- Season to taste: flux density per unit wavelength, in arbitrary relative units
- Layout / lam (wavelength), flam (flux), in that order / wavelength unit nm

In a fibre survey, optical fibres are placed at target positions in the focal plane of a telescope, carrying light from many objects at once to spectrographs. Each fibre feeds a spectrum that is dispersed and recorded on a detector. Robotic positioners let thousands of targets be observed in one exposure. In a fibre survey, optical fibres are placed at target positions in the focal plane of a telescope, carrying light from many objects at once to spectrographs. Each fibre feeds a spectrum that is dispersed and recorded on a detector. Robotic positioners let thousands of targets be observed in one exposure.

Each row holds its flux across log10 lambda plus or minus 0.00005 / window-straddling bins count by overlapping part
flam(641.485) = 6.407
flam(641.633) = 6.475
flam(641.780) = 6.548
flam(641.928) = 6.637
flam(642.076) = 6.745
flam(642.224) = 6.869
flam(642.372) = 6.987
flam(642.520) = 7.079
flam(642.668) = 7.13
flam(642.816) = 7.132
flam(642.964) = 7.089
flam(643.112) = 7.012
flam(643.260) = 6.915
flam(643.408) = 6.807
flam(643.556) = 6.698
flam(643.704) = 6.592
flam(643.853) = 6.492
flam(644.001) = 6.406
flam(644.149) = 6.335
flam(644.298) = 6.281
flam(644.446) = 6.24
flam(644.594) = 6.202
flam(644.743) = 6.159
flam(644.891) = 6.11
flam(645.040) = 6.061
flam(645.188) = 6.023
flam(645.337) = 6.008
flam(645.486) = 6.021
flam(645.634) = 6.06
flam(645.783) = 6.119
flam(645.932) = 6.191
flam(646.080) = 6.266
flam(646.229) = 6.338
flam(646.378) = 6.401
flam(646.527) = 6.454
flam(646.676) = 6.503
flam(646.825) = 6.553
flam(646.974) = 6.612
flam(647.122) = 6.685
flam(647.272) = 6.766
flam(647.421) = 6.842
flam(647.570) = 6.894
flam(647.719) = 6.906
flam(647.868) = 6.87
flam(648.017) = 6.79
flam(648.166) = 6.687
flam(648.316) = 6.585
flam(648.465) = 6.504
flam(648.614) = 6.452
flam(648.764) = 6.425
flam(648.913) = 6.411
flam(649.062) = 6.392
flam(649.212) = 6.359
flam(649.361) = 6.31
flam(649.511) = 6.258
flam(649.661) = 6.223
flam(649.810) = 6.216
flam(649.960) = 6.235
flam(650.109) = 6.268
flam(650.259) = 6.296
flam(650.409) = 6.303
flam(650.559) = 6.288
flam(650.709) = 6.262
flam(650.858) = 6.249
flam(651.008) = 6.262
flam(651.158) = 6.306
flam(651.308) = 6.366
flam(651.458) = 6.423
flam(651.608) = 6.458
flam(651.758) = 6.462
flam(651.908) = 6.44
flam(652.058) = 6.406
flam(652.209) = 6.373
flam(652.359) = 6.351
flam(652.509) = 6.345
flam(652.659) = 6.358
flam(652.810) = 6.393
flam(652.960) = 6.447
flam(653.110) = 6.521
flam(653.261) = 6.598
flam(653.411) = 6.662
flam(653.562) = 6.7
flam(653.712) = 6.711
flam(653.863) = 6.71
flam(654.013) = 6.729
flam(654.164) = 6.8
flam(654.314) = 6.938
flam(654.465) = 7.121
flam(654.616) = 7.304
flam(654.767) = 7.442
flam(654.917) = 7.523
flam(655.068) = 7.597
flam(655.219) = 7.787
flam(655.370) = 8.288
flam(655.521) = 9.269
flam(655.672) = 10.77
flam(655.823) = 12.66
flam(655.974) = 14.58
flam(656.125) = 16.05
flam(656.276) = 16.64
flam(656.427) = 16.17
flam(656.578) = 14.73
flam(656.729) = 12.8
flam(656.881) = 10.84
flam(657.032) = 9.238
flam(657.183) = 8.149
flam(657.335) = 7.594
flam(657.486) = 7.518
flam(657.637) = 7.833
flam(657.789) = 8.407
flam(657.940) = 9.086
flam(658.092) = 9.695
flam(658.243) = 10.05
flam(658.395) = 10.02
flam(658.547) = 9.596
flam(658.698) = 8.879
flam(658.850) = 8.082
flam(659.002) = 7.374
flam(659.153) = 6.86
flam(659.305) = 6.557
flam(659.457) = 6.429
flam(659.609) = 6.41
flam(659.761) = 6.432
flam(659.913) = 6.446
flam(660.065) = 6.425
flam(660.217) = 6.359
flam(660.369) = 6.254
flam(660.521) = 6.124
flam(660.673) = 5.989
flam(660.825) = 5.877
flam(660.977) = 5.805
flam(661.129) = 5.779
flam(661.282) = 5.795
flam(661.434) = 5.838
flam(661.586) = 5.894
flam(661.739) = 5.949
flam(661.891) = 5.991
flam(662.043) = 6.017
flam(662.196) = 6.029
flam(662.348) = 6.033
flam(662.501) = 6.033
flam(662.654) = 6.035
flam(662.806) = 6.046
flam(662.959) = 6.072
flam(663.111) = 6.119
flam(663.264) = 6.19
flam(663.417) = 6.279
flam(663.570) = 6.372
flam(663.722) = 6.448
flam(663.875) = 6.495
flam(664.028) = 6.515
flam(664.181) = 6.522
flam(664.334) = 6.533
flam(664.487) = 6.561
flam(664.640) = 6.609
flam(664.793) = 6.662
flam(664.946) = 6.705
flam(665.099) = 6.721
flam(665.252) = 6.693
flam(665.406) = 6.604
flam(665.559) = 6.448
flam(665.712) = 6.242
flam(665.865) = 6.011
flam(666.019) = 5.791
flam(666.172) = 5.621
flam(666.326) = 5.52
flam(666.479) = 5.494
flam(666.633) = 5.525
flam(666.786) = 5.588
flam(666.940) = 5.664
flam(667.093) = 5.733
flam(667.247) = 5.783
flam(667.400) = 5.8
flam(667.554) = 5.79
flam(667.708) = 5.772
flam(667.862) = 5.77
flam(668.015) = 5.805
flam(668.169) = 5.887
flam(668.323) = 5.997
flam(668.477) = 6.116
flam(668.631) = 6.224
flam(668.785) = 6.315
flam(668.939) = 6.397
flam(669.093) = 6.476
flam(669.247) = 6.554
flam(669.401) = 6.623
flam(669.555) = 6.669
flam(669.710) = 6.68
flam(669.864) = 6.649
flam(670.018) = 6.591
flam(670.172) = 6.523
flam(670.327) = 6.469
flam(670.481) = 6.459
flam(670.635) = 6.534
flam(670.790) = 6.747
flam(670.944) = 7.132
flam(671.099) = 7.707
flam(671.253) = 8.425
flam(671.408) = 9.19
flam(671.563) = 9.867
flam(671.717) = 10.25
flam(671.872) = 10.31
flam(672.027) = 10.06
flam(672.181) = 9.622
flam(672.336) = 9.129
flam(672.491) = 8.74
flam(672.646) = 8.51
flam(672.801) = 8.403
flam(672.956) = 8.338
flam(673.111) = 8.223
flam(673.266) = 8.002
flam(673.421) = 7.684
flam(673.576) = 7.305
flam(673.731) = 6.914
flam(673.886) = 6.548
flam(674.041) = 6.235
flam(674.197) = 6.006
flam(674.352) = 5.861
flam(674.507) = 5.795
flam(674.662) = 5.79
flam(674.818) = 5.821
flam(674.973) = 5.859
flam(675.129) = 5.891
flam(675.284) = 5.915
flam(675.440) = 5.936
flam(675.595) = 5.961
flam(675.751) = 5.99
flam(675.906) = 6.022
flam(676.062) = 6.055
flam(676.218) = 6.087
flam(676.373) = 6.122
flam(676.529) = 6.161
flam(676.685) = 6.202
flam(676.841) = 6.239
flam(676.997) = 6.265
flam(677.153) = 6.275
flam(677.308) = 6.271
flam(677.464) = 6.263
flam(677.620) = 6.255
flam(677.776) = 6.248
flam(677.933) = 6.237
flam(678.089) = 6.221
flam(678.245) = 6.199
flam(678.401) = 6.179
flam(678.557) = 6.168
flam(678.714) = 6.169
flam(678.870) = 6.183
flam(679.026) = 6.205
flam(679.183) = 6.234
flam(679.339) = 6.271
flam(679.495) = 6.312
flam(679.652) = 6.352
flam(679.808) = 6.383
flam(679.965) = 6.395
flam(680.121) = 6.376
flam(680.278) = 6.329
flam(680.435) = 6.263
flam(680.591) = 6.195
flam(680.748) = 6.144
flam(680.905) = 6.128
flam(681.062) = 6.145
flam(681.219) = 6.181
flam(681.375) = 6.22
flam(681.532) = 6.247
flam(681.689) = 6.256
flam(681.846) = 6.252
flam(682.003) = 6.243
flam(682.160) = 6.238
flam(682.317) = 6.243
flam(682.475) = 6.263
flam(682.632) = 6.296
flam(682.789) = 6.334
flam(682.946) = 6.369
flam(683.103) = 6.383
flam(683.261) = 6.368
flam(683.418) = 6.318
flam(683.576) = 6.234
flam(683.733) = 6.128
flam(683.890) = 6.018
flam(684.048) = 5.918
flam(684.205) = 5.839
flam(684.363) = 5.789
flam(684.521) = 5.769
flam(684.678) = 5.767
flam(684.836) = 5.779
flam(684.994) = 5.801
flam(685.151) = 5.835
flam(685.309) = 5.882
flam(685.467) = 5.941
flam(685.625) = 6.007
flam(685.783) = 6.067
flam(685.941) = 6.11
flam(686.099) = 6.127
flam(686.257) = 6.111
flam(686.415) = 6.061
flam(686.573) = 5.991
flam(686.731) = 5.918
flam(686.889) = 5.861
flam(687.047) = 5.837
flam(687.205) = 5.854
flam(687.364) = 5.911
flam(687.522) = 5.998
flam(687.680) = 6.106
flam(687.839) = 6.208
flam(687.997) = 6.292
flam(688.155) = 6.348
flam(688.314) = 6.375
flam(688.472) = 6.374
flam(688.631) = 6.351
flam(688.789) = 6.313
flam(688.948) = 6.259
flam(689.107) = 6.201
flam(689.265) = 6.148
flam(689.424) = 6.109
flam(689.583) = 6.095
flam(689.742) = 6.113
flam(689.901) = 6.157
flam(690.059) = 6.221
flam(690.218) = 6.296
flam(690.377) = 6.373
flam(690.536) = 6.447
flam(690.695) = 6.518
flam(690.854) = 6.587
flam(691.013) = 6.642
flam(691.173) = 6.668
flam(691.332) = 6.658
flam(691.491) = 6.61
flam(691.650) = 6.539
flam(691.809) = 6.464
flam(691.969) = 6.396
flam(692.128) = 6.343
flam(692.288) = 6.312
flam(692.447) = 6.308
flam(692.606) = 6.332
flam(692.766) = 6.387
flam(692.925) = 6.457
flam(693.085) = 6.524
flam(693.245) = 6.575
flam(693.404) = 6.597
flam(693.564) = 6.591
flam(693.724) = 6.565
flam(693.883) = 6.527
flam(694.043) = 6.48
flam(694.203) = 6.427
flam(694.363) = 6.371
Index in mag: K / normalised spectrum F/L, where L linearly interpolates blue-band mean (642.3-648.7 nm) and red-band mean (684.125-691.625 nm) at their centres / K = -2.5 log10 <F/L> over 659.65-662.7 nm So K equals 0.06 mag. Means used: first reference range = 6.54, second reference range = 6.15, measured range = 6.06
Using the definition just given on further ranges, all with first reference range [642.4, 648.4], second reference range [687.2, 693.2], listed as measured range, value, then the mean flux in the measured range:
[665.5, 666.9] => 0.115 mag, 5.79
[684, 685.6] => 0.093 mag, 5.84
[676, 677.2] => 0.038 mag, 6.17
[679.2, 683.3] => 0.017 mag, 6.28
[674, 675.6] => 0.088 mag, 5.91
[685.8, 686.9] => 0.054 mag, 6.04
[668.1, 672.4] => -0.156 mag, 7.41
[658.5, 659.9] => -0.133 mag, 7.31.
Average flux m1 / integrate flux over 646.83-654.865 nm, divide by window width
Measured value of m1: 6.55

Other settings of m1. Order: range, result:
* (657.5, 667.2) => 6.61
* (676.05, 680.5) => 6.24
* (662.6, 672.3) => 6.67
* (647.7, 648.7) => 6.67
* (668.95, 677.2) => 7.09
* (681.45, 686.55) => 6.09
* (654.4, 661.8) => 8.58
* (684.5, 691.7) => 6.17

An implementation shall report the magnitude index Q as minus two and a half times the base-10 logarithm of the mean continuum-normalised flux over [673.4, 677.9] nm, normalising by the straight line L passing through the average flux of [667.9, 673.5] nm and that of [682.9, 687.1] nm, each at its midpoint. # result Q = 0.13 mag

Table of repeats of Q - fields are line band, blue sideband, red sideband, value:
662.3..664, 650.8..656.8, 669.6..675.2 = 0.264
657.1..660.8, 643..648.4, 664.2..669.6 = -0.208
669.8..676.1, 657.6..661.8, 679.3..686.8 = -0.115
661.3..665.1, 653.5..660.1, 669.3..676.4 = 0.305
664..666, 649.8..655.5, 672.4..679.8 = 0.013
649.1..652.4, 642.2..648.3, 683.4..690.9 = 0.028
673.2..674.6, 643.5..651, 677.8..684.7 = -0.075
